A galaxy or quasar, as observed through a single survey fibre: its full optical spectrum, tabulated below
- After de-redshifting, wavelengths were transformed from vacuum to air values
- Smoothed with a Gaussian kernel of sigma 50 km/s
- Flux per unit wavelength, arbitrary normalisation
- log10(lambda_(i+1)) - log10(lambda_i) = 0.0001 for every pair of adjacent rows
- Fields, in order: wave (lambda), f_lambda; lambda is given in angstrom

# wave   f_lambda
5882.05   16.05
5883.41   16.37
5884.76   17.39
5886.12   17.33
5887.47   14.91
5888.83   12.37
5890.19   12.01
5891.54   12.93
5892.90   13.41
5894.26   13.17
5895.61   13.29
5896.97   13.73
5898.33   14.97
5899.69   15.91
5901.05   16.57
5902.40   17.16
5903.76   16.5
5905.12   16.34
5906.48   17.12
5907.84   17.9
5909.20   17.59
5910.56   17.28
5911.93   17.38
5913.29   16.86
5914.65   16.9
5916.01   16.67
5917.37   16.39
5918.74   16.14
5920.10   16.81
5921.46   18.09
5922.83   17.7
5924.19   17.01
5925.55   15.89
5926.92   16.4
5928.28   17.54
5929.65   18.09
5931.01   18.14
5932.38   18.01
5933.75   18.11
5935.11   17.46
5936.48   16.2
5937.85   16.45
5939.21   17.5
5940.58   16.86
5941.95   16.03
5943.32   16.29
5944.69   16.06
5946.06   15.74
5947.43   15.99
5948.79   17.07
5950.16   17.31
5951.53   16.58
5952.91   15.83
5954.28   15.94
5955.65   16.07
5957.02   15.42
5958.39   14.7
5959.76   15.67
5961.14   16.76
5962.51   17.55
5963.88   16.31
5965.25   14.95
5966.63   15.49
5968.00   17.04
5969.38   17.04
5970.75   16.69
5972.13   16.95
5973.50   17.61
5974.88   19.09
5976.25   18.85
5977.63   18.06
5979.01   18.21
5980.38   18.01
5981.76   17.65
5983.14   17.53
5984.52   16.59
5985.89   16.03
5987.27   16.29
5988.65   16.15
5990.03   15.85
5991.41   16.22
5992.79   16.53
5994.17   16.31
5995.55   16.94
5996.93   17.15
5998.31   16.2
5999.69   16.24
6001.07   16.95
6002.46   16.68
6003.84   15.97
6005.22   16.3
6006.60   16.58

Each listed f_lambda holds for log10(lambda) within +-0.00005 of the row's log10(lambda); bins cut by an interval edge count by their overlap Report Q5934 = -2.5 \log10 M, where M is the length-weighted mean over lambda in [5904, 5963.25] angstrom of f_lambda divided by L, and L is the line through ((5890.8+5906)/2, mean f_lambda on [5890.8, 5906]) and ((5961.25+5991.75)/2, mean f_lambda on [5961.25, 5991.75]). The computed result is -0.06 mag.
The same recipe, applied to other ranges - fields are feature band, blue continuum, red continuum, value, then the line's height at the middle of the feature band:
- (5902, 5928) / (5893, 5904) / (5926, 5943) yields -0.06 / 16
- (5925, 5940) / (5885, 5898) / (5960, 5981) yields -0.11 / 15.6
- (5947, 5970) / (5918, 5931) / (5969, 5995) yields 0.06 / 17.1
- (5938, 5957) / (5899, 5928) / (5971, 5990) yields 0.05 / 17.1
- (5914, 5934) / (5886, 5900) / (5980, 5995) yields -0.17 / 14.7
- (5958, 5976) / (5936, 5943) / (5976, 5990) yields 0.02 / 17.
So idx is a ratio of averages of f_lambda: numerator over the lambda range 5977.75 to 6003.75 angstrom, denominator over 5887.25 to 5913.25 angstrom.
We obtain 1.09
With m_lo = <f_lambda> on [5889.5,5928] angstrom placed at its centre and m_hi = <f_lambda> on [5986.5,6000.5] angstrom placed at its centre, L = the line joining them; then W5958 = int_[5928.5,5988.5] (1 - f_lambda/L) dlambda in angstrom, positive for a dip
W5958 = -2.2 angstrom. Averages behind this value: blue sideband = 16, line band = 16.8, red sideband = 16.4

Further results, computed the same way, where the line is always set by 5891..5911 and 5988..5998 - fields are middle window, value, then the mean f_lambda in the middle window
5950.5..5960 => 0.2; 15.8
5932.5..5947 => -0.7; 16.7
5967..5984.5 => -1.5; 17.6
